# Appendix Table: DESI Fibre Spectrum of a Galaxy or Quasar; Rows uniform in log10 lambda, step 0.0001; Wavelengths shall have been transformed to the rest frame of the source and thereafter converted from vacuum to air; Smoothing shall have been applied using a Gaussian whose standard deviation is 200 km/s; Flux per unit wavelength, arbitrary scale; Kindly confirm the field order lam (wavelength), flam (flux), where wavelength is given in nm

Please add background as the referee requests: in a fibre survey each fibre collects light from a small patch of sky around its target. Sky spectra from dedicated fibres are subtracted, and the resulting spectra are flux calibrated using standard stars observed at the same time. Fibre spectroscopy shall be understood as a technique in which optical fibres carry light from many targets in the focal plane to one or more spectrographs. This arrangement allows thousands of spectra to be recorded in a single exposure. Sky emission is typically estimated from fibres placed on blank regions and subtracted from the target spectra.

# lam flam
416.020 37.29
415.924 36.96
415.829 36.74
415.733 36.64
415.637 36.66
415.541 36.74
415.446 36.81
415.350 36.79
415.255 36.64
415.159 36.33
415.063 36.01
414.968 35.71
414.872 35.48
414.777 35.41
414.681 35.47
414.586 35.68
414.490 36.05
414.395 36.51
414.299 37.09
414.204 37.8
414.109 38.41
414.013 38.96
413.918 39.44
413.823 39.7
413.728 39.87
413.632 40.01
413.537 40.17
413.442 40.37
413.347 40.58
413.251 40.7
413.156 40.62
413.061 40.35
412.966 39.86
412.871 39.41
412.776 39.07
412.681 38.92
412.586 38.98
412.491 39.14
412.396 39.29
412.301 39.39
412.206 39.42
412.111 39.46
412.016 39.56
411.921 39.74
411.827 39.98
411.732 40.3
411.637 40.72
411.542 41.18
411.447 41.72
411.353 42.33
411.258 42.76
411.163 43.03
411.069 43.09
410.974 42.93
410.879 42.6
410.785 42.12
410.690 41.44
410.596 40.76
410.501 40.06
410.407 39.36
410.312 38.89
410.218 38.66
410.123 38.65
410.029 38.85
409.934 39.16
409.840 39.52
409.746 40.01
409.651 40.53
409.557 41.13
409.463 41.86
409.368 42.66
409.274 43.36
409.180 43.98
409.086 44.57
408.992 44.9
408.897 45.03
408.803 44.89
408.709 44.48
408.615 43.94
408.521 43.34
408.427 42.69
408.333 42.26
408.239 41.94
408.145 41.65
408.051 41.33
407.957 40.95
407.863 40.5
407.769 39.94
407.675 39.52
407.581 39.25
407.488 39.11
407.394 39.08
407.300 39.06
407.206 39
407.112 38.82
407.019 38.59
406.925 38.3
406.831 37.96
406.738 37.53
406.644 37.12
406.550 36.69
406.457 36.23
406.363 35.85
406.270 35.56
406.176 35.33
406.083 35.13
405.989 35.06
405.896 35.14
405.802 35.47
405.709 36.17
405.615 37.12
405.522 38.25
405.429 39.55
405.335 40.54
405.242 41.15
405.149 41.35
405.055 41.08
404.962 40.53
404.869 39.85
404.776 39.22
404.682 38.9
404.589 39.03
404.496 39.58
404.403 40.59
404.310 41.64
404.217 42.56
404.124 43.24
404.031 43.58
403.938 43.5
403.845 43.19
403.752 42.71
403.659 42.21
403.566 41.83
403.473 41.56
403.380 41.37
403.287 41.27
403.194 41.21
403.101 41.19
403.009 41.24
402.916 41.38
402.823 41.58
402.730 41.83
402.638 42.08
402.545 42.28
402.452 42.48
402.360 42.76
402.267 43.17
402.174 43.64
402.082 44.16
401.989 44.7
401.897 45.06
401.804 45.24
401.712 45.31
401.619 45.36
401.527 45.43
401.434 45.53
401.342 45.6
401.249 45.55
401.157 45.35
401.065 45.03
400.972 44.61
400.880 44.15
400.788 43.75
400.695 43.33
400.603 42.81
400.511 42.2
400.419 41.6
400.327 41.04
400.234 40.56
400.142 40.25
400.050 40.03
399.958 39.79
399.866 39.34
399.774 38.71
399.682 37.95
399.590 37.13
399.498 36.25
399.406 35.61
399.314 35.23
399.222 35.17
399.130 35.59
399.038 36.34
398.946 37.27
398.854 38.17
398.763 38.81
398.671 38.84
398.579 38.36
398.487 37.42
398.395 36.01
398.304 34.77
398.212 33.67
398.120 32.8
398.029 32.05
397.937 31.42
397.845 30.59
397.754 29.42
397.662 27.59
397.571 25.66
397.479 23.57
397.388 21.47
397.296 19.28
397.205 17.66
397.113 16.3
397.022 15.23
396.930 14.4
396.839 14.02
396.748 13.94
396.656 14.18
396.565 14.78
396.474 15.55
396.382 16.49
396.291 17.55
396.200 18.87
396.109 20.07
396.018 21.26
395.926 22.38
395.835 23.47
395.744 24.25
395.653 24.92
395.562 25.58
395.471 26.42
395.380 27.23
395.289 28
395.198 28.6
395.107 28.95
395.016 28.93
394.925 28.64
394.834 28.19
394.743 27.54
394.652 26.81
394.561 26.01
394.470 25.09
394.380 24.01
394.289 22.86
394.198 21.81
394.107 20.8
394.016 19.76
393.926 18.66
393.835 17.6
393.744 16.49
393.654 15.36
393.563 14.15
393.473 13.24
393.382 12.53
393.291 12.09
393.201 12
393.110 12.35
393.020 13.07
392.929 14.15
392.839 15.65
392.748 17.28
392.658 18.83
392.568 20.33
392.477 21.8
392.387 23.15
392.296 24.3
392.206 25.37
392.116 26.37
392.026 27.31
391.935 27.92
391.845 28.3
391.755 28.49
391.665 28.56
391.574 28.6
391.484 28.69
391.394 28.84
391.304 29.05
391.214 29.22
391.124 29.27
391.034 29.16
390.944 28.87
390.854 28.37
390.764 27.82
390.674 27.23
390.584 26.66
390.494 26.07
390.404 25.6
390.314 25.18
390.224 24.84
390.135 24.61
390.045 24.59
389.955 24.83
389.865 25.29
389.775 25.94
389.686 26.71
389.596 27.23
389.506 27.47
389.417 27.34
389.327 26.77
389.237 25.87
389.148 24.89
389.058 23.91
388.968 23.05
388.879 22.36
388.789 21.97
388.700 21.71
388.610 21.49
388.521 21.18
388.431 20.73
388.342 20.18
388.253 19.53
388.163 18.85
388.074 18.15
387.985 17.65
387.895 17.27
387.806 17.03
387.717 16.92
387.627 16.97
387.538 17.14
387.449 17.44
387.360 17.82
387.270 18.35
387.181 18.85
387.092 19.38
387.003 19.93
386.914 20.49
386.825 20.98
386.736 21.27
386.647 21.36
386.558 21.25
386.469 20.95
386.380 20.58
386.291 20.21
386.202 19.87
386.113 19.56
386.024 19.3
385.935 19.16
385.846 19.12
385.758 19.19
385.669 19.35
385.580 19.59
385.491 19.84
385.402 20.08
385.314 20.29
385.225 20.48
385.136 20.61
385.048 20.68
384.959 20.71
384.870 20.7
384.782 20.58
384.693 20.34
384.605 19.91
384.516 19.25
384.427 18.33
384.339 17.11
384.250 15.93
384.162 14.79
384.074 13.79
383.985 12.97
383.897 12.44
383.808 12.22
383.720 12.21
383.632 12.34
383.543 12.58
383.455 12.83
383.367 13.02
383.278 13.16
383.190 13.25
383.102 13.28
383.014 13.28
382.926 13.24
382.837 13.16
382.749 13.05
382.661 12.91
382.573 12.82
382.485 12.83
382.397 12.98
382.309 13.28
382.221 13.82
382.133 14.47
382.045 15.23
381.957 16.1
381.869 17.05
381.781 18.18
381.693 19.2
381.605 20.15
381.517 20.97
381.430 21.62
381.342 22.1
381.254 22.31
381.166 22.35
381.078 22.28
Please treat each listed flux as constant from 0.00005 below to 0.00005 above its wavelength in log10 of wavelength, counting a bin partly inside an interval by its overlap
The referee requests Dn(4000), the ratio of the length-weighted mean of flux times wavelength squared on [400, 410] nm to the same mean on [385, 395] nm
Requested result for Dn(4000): 2.0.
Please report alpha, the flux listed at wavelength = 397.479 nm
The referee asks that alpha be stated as 23.57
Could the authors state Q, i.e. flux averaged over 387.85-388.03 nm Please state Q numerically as 17.5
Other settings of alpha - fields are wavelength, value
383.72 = 12.21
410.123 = 38.65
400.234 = 40.56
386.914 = 20.49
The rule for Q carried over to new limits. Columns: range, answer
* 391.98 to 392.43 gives 25.3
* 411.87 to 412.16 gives 39.7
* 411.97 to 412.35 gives 39.4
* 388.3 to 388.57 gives 20.7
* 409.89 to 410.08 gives 39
